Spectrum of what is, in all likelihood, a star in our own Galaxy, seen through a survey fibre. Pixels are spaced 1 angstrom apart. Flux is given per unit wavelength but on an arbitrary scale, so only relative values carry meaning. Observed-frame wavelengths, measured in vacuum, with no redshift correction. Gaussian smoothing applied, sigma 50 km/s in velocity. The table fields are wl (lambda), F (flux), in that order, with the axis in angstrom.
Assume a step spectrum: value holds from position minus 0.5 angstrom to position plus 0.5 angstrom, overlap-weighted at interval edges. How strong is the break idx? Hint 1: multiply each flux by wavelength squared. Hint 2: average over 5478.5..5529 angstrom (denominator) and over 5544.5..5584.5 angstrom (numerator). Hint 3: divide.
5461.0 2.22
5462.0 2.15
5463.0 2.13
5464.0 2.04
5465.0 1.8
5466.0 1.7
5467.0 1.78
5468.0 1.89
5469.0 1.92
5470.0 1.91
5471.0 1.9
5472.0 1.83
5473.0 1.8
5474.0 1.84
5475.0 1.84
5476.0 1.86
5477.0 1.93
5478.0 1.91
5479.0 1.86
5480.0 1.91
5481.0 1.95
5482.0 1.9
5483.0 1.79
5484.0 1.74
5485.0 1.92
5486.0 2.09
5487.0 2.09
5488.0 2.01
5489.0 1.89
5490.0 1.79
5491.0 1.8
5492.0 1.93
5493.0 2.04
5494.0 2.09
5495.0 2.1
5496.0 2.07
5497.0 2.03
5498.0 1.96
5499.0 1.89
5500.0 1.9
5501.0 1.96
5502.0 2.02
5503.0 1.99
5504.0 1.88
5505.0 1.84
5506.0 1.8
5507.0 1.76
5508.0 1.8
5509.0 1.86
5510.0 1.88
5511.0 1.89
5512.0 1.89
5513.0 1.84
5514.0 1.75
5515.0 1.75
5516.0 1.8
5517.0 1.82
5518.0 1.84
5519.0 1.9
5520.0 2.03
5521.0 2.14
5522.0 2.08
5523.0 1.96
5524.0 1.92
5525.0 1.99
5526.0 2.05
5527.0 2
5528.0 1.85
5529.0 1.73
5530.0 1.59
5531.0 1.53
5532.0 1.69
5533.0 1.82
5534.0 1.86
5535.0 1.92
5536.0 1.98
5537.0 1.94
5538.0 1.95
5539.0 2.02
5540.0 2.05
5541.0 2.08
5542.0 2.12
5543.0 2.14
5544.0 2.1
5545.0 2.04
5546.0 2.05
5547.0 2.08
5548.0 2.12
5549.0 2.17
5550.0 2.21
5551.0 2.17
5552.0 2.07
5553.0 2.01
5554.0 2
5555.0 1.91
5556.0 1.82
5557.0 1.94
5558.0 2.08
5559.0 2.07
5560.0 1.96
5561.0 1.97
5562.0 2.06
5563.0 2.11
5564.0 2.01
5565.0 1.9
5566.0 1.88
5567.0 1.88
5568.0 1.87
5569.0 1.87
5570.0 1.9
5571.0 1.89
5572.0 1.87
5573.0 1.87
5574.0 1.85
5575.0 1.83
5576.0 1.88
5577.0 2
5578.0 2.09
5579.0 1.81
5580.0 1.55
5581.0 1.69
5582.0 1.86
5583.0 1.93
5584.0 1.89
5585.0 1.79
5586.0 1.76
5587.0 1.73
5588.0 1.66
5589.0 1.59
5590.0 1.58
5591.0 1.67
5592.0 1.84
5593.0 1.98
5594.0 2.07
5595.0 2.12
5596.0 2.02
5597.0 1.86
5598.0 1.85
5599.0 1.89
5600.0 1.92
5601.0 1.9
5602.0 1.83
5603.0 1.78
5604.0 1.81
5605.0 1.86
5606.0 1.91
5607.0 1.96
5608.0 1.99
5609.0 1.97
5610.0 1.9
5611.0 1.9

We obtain 1.0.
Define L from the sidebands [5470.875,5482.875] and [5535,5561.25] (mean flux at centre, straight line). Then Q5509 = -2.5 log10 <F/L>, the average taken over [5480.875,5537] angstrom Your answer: 0.03 mag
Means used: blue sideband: 1.87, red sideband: 2.04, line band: 1.9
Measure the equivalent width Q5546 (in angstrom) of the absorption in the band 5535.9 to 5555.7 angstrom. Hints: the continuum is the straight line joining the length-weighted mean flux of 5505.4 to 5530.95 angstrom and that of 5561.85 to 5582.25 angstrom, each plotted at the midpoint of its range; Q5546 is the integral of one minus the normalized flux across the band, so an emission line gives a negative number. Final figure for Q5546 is -1.9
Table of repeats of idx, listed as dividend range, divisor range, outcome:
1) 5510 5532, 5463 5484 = 1.02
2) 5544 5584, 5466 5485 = 1.09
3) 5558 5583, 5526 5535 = 1.08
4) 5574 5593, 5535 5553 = 0.88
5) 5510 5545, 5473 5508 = 1.01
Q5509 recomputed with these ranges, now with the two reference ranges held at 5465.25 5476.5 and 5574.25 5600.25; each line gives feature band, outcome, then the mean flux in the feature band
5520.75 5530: -0.06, 1.94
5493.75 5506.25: -0.07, 1.96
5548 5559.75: -0.11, 2.04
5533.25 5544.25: -0.09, 2.01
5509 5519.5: 0.00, 1.84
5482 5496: -0.06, 1.95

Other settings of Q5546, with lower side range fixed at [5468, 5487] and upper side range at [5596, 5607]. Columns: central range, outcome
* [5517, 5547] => -0.99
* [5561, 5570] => -0.33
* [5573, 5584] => 0.14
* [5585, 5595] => 0.48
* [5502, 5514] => 0.16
